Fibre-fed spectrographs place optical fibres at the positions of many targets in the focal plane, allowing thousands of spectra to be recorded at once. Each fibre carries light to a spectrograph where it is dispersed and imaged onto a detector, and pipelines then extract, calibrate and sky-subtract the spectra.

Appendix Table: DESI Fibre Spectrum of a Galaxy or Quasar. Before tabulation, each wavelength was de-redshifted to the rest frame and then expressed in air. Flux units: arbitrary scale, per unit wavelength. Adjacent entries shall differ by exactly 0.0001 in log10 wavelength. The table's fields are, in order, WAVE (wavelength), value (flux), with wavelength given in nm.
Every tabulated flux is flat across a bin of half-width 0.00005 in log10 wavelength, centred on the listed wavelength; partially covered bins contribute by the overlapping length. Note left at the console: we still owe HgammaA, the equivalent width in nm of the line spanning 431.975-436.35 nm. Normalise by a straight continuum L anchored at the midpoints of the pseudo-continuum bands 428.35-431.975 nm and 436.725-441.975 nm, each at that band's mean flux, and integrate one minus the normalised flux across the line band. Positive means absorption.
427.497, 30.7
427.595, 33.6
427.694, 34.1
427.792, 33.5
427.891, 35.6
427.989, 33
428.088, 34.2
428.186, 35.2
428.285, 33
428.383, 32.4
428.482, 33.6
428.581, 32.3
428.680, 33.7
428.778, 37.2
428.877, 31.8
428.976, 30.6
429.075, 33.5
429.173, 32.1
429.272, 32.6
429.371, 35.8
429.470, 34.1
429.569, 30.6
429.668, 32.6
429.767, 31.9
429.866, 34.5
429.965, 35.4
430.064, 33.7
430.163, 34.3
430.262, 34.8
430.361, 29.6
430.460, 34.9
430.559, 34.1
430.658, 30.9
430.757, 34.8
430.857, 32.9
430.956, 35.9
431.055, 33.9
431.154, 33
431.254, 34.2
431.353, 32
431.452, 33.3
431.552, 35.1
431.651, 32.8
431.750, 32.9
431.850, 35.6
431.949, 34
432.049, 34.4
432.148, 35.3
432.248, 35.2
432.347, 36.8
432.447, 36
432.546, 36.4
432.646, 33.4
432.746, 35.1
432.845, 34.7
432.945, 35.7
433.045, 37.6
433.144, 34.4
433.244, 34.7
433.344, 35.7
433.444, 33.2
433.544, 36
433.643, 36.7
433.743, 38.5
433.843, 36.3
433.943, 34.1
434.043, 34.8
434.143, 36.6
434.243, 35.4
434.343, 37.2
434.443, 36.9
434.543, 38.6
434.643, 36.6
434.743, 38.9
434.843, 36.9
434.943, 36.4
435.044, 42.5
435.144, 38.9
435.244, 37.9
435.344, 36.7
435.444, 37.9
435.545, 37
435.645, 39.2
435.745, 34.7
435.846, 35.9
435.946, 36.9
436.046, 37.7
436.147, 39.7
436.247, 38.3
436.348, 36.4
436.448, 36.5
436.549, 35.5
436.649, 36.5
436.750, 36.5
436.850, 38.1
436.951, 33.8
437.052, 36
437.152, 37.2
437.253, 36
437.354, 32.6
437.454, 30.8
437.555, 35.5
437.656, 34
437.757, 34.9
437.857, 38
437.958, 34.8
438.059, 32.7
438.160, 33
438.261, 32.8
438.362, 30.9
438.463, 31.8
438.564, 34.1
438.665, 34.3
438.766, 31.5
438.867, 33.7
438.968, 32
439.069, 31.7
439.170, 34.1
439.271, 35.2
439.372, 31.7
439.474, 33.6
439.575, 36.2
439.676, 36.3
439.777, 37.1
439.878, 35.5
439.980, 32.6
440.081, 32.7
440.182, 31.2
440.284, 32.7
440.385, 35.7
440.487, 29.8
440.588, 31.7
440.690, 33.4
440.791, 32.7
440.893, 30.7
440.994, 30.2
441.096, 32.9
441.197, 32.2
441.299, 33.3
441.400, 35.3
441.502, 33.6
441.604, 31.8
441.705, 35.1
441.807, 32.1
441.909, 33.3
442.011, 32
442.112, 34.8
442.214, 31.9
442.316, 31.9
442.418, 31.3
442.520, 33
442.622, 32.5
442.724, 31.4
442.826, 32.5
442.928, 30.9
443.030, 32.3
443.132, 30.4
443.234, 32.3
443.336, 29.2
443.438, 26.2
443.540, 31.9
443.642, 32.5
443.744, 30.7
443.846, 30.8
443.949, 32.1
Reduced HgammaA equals -0.394 nm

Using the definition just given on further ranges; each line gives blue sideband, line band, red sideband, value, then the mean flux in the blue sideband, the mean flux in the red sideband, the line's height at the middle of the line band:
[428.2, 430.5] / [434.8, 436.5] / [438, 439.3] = -0.237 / 33.3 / 32.9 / 33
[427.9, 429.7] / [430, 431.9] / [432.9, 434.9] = 0.050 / 33.3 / 36.2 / 34.5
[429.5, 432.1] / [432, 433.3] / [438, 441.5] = -0.074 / 33.6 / 33.1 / 33.5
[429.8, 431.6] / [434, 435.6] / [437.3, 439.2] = -0.189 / 33.7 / 33.3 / 33.5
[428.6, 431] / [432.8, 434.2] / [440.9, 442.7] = -0.103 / 33.4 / 32.7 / 33.2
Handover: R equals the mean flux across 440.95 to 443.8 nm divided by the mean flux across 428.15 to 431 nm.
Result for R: 0.96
